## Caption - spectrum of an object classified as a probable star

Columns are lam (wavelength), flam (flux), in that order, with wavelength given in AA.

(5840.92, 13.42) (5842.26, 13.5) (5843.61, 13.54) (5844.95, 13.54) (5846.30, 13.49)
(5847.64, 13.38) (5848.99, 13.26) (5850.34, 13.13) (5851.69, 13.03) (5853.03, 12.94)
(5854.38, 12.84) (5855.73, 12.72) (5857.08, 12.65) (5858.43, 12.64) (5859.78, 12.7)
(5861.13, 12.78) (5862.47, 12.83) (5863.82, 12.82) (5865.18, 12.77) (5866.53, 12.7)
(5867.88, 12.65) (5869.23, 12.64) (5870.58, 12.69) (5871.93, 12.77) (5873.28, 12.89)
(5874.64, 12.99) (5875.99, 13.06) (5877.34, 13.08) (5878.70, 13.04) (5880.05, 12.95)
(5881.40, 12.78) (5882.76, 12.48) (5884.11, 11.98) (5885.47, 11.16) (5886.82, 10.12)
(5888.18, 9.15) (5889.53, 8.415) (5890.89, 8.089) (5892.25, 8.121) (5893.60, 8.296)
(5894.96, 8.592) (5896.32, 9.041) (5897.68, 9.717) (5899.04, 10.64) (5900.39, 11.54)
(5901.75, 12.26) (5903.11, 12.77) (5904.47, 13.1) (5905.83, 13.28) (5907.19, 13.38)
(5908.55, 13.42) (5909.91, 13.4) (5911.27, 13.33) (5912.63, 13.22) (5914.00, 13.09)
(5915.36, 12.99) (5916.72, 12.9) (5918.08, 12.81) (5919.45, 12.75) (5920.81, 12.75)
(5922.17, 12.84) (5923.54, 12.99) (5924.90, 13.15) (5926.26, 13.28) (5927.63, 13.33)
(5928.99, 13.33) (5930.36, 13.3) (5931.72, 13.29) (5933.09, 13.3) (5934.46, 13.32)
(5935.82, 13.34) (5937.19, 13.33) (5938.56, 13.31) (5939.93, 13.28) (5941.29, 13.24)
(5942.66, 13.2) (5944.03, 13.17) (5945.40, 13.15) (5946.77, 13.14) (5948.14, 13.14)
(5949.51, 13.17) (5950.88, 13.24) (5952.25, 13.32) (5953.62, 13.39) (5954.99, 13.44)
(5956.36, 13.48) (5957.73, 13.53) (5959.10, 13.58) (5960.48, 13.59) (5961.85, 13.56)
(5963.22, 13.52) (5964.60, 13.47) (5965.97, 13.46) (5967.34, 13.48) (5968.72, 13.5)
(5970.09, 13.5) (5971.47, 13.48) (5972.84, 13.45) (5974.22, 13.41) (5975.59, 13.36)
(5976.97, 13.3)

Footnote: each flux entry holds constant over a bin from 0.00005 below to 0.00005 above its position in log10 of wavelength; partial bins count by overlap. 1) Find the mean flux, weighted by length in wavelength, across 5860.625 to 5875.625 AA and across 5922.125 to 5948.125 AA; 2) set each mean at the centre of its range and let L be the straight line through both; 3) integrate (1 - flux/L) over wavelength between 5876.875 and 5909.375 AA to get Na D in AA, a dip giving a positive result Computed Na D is 4.5 AA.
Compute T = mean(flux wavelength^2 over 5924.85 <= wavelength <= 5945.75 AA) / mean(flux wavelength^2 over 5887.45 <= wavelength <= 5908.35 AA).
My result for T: 1.28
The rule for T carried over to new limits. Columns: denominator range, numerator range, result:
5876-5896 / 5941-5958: 1.27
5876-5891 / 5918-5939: 1.17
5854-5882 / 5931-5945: 1.06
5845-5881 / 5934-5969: 1.07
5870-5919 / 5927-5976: 1.16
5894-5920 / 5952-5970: 1.13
